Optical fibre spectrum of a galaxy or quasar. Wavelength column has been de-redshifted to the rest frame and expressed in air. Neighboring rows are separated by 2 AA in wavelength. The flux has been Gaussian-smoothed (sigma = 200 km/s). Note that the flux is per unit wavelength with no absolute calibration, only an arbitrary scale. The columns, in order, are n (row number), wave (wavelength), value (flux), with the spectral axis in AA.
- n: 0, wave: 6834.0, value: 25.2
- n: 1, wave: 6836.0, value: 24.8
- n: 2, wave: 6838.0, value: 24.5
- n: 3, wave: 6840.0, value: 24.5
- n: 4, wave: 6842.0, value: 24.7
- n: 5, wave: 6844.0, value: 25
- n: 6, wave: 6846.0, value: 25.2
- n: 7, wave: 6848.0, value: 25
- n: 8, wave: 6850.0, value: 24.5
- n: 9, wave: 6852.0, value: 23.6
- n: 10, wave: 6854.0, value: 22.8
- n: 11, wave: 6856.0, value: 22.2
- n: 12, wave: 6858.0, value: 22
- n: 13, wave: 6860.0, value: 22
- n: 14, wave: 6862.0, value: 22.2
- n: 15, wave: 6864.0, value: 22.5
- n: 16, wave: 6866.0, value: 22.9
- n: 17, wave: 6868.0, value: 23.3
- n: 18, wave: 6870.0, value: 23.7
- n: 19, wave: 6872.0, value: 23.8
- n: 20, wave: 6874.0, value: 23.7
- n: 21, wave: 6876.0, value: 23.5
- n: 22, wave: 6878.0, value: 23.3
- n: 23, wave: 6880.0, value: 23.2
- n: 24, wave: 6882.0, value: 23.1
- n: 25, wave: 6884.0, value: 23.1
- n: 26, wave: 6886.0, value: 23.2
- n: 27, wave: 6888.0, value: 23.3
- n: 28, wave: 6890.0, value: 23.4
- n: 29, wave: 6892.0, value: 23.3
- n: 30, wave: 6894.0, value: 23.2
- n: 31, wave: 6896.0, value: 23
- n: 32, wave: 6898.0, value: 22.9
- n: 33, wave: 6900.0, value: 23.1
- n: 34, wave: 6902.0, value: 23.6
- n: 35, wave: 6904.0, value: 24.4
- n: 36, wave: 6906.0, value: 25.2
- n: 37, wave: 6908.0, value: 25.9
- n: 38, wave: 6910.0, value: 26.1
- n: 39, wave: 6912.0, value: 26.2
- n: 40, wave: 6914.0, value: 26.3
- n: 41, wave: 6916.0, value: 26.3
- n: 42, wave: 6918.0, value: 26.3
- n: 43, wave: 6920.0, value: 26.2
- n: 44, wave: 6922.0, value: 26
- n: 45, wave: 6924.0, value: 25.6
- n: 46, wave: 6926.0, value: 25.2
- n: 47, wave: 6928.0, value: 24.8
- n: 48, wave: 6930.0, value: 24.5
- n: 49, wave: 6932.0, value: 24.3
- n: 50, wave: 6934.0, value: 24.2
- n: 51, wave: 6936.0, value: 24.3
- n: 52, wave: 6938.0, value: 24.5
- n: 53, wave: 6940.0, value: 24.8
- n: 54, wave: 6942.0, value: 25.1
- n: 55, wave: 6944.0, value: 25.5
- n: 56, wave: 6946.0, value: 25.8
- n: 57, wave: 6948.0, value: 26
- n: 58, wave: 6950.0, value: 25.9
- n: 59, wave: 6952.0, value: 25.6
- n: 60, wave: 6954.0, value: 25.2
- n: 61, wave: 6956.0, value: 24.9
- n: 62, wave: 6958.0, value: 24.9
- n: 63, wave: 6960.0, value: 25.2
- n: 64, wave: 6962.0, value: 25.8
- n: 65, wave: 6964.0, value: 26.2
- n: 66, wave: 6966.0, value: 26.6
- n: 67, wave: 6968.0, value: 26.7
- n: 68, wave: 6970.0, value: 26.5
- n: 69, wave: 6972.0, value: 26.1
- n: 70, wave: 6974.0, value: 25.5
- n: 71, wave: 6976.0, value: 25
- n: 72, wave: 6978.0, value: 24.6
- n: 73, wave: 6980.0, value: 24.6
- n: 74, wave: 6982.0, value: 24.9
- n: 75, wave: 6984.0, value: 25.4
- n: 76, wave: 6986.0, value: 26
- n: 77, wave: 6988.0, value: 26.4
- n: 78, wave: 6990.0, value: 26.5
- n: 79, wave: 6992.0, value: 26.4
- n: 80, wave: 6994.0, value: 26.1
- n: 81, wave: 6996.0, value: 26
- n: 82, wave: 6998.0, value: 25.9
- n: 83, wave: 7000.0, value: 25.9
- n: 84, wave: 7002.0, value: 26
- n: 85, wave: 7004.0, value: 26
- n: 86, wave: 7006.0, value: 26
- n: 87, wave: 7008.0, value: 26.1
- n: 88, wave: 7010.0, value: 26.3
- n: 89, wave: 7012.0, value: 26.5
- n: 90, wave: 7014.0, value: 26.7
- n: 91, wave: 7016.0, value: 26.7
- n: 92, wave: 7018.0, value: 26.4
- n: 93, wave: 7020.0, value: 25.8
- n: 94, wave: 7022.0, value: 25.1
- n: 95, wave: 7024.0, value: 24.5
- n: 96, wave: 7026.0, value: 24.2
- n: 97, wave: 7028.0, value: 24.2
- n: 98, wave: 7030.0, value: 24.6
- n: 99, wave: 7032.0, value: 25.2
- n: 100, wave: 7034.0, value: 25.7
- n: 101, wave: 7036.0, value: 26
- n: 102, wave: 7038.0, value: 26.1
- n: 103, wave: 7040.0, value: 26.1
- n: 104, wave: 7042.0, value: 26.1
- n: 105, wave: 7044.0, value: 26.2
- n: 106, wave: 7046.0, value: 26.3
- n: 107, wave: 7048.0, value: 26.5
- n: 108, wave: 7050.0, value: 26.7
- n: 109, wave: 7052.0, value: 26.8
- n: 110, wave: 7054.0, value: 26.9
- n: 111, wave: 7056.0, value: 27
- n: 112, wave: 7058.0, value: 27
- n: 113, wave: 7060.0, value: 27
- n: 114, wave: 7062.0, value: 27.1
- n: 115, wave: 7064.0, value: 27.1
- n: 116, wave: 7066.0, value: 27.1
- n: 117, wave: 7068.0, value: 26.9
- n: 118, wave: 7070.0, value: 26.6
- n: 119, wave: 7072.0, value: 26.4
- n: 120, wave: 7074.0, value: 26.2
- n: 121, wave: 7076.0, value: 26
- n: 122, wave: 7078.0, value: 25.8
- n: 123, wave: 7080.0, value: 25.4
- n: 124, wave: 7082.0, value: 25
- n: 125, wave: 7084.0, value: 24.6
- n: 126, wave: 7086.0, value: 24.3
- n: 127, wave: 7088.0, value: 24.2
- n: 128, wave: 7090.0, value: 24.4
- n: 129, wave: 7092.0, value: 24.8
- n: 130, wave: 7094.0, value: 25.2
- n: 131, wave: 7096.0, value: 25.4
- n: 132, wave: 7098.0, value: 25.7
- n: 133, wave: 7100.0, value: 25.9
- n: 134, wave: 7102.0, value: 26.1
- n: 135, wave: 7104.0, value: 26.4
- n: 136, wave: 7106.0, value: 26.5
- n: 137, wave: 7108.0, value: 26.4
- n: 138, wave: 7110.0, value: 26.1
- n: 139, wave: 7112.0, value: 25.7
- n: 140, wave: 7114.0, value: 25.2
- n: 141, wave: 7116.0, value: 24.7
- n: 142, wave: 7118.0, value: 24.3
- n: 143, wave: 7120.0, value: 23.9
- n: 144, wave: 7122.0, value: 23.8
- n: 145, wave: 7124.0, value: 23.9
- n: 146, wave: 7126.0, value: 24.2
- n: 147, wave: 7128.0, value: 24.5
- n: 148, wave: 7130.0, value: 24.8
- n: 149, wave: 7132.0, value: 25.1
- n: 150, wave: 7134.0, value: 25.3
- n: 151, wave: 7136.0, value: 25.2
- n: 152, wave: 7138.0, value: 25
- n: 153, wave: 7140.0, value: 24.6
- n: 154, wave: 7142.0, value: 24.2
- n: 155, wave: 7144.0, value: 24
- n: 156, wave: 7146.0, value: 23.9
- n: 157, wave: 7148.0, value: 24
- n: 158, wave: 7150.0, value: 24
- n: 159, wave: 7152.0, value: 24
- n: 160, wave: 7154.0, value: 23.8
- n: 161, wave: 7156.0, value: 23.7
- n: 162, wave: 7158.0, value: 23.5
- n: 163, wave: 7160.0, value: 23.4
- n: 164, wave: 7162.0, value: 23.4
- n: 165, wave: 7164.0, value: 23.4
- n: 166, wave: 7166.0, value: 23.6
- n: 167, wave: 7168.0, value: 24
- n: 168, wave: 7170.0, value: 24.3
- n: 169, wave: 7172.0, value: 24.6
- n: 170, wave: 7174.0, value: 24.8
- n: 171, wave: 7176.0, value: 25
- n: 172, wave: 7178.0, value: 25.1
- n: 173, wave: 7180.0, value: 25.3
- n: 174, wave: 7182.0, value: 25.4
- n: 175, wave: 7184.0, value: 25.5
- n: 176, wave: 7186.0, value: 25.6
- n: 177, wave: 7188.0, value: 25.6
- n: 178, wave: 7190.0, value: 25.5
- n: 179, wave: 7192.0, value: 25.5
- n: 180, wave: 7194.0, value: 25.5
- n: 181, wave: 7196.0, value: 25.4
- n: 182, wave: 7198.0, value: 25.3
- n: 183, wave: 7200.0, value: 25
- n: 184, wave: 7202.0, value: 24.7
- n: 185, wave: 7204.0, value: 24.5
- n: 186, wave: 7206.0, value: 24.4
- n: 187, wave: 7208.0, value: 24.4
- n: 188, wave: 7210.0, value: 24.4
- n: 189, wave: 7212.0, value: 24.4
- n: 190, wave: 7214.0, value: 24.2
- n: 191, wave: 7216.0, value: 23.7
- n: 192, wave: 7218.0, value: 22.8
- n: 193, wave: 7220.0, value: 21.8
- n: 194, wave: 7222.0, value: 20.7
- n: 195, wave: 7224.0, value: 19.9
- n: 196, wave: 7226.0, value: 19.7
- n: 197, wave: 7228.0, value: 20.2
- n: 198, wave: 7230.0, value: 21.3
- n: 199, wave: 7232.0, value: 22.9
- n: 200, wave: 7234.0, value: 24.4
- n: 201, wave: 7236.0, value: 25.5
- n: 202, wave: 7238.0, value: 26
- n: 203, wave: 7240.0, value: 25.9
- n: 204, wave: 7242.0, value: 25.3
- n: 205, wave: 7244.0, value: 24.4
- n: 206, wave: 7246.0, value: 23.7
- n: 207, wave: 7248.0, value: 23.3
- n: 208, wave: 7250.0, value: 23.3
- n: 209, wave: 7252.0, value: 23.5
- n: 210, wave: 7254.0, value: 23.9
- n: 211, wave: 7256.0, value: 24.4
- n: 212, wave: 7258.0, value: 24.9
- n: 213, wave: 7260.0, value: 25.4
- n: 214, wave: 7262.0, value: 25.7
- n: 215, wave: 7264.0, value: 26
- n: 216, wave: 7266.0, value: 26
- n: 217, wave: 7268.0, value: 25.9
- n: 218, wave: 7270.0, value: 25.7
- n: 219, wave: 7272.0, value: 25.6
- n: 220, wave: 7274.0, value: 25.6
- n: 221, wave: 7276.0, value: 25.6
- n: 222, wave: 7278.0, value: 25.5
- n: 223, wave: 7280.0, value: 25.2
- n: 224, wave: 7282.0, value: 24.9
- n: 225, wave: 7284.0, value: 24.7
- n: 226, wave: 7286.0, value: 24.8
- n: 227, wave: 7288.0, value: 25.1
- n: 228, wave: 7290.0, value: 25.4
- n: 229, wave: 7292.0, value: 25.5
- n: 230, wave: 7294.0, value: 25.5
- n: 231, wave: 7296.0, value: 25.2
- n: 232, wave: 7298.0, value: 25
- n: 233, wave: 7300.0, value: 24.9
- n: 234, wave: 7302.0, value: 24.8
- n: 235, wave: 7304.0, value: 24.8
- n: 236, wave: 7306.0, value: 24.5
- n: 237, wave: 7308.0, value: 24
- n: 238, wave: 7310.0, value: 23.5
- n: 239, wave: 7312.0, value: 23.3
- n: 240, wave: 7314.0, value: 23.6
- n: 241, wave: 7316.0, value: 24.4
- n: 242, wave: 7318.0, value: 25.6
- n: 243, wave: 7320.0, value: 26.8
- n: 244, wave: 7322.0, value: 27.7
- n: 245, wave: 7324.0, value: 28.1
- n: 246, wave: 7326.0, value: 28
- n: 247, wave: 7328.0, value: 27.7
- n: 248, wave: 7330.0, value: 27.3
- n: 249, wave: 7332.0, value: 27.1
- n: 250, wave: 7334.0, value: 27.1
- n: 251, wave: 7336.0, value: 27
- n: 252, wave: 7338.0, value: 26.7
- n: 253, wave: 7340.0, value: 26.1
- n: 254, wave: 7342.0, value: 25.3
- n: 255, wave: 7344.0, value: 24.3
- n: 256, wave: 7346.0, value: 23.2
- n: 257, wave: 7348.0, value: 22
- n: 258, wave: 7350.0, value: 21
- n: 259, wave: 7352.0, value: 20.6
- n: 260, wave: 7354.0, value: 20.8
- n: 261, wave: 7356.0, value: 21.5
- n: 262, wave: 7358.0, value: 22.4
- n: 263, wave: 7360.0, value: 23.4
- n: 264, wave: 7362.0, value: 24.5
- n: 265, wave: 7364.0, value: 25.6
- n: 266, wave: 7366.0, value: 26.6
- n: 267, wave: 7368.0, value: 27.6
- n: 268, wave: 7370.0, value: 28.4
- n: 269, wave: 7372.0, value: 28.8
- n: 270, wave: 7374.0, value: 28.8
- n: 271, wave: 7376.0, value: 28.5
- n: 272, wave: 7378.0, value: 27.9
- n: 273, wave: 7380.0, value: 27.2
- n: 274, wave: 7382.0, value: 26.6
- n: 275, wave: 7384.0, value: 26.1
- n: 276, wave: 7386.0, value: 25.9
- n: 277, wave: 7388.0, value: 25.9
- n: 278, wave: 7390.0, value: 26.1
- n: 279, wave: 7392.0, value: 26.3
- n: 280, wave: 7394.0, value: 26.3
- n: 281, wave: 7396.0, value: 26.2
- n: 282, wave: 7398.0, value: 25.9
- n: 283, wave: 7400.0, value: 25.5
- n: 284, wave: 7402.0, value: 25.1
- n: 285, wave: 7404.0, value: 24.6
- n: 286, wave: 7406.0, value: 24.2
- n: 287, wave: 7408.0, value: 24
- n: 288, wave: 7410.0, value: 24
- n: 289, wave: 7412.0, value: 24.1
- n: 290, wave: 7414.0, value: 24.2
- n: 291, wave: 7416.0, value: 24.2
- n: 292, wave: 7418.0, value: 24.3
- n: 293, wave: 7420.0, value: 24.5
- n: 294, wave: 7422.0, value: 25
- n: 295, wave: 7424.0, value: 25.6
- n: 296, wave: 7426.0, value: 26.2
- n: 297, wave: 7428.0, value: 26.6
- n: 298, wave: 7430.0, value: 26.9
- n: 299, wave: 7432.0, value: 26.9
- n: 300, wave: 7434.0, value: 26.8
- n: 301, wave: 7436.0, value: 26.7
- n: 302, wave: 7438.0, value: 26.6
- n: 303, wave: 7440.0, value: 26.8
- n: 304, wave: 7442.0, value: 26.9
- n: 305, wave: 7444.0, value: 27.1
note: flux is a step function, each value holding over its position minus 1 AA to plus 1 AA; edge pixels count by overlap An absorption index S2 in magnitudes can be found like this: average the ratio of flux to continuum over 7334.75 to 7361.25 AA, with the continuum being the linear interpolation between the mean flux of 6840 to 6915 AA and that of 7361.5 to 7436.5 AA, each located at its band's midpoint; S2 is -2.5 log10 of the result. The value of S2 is 0.10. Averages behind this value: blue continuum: 23.8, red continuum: 26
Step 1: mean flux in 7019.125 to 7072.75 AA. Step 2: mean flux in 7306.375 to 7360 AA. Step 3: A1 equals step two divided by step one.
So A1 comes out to 0.95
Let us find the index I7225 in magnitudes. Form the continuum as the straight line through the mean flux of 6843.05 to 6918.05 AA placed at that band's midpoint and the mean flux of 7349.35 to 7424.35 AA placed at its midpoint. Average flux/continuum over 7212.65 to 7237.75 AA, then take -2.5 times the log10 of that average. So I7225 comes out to 0.110 mag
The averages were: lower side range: 23.8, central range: 22.4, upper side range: 25.2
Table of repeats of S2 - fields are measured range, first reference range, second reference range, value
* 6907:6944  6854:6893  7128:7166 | -0.09 mag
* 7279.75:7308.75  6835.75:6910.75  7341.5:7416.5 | 0.00 mag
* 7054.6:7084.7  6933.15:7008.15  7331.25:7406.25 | -0.03 mag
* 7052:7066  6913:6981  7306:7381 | -0.06 mag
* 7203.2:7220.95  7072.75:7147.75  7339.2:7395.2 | 0.06 mag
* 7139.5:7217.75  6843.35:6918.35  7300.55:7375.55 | 0.01 mag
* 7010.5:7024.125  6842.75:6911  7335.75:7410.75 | -0.09 mag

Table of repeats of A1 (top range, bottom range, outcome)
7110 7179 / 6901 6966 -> 0.96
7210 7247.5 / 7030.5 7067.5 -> 0.88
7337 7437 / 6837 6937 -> 1.05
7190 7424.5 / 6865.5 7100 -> 0.98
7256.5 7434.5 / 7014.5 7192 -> 1.01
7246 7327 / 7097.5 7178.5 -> 1.02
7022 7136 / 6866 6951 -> 1.05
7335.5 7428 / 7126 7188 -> 1.03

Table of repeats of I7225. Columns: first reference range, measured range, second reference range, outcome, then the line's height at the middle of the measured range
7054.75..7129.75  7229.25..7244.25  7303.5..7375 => 0.04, 25.4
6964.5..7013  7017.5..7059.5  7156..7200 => -0.01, 25.6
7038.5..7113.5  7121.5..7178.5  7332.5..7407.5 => 0.07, 25.9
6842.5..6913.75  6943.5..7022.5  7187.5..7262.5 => -0.09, 23.8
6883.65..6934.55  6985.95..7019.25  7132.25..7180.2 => -0.08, 24.5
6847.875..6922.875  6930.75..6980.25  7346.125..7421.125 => -0.06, 24.1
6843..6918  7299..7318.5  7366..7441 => 0.06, 25.7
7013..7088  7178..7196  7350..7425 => 0.01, 25.7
